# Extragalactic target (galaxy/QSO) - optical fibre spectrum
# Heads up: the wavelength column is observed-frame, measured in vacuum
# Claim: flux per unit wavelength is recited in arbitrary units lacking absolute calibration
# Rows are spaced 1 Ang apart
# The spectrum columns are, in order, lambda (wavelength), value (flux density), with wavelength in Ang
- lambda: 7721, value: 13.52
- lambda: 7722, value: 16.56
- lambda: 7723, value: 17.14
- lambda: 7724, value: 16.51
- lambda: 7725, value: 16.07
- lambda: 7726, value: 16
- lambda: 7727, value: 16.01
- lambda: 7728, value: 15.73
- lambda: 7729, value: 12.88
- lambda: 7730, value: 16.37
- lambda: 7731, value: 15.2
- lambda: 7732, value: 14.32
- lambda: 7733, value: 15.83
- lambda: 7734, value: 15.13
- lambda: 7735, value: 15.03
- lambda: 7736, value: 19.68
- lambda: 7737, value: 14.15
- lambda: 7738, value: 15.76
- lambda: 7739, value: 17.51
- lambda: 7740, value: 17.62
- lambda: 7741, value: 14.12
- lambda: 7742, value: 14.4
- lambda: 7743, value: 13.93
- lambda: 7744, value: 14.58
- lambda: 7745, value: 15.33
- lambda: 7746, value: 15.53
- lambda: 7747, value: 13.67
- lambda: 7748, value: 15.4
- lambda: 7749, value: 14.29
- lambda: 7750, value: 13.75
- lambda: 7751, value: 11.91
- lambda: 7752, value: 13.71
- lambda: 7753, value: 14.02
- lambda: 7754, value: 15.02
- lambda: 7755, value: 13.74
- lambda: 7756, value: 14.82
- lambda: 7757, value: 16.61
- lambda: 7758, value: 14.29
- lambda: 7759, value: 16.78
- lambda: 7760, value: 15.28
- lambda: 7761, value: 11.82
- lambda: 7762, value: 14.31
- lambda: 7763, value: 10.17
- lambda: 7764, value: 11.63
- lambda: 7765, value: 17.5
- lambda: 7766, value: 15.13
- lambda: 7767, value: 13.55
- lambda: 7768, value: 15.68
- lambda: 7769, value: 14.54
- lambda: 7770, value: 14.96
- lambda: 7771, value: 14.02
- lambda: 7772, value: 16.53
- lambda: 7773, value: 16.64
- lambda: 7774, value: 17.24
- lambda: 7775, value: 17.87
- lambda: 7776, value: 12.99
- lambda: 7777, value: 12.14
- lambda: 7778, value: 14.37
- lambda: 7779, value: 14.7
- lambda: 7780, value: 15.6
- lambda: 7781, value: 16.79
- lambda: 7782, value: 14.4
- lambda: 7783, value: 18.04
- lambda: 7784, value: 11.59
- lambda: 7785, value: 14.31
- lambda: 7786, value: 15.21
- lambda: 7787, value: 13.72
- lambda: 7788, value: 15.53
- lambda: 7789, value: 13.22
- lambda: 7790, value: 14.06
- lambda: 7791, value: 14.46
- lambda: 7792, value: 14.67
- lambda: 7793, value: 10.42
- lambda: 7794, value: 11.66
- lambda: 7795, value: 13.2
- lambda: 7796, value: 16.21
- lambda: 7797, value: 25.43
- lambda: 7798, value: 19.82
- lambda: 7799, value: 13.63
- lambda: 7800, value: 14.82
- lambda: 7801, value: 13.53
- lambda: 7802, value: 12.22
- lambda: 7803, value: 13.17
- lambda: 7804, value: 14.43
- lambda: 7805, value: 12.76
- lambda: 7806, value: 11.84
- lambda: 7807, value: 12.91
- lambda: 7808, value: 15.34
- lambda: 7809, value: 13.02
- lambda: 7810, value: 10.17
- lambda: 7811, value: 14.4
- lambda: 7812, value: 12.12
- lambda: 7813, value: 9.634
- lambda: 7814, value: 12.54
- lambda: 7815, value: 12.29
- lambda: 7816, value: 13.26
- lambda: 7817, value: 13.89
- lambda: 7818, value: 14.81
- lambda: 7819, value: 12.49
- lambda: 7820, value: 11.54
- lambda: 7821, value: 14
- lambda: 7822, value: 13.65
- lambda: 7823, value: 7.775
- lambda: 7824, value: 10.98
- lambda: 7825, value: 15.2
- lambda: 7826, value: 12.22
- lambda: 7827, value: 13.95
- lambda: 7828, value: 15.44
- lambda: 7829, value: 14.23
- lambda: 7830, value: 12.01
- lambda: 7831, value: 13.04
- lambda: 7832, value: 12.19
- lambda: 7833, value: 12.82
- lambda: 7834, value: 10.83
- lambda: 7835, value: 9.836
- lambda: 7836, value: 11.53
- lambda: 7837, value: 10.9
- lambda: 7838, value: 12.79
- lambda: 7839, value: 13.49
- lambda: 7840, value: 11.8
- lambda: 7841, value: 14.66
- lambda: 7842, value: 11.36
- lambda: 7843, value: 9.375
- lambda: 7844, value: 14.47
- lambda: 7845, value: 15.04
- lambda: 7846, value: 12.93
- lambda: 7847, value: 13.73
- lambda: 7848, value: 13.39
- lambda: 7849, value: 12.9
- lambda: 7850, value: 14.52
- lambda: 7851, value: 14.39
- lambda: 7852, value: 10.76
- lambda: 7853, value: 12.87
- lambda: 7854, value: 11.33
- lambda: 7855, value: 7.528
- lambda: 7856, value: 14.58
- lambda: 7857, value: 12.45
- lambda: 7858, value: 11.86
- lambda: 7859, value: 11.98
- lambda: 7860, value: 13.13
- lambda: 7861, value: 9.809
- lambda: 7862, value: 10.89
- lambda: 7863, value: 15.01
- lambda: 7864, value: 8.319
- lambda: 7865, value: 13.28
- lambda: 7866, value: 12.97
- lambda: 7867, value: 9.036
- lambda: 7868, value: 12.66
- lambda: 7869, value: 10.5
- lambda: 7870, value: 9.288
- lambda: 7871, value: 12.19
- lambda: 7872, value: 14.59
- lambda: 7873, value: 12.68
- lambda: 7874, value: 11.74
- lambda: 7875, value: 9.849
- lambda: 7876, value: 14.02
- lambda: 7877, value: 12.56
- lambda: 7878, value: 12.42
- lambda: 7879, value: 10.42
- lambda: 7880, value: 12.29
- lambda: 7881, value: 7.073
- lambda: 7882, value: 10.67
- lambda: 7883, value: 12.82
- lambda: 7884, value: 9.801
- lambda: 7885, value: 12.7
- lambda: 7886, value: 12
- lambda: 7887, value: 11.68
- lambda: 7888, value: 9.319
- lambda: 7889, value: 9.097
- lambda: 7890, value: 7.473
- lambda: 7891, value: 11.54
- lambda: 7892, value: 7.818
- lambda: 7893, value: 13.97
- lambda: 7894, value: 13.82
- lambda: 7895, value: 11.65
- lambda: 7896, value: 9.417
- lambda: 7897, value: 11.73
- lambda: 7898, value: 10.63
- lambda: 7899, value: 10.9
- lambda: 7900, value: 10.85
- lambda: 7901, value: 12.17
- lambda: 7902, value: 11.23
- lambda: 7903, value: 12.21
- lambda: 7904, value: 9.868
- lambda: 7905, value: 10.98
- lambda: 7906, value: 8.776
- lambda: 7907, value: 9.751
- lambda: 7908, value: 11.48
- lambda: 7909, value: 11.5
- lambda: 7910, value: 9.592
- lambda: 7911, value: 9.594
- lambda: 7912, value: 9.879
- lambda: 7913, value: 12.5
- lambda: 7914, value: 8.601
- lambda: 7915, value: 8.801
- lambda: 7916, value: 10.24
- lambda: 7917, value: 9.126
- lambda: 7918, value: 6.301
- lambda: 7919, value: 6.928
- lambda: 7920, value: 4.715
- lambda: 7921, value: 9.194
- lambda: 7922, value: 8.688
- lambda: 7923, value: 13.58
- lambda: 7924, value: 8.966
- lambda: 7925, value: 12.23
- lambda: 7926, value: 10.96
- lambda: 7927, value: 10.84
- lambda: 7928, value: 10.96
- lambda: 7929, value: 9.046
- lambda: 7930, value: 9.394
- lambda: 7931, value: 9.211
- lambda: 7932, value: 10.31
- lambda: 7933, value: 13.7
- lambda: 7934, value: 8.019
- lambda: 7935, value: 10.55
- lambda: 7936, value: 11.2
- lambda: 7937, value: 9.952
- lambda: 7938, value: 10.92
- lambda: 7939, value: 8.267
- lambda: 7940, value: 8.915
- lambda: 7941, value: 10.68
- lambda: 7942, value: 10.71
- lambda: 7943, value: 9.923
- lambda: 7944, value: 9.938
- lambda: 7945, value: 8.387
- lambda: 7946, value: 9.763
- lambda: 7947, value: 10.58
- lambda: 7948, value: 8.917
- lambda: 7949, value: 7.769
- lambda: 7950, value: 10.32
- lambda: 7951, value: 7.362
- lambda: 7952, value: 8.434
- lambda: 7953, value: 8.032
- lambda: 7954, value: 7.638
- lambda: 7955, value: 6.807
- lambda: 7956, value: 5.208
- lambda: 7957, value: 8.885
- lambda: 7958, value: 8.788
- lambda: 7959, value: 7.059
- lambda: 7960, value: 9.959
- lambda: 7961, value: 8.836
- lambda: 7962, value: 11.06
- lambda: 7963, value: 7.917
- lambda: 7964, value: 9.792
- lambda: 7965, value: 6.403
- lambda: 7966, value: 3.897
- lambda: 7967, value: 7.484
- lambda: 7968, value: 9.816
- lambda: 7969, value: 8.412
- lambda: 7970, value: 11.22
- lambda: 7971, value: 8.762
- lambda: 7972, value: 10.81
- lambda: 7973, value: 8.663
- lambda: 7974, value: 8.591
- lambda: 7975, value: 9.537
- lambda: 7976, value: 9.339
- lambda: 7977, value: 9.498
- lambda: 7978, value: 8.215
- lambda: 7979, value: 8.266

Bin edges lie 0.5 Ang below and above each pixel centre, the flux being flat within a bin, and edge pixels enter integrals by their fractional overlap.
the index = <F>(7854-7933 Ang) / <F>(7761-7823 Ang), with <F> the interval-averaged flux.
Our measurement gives 0.8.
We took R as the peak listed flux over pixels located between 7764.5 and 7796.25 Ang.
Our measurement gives 18.04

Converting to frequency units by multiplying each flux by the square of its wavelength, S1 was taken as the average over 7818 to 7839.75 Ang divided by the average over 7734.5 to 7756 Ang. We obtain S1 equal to 0.85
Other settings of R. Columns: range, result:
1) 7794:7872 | 25.43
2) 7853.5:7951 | 15.01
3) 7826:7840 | 15.44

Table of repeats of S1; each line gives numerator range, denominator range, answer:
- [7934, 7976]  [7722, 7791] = 0.63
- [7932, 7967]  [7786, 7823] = 0.68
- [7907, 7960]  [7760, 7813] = 0.68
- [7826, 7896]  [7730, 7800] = 0.82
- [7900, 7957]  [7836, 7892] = 0.83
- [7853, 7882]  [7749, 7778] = 0.82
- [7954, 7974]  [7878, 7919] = 0.81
